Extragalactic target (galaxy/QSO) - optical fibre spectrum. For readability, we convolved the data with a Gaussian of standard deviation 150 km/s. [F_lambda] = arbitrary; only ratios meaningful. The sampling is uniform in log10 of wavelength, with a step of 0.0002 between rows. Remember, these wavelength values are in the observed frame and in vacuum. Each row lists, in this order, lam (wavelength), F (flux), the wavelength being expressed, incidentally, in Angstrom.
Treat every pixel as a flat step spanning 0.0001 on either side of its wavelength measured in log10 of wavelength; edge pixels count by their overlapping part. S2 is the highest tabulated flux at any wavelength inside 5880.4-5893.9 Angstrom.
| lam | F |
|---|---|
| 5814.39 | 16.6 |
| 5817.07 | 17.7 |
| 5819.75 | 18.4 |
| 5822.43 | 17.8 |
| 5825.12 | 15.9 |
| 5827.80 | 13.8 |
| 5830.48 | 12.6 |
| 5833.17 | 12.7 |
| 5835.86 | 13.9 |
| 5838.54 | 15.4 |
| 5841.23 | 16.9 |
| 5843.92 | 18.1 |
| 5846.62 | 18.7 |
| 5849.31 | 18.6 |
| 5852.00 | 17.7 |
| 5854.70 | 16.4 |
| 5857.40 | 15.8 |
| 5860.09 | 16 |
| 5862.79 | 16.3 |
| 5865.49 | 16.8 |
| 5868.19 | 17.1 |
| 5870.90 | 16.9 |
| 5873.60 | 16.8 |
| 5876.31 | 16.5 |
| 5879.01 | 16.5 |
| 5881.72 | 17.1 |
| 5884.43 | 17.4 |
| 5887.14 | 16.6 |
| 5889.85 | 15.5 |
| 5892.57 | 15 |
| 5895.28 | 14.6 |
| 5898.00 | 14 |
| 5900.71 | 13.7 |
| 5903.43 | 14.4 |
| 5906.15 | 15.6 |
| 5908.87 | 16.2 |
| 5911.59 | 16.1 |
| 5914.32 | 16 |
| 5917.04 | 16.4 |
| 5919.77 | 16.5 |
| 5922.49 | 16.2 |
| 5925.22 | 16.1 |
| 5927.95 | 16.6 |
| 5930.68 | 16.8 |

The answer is 17.4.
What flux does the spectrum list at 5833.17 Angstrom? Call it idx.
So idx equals 12.7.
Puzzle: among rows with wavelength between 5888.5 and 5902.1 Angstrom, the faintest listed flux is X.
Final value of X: 13.7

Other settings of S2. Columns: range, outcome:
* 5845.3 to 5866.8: 18.7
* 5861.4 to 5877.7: 17.1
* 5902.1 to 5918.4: 16.4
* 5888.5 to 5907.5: 15.6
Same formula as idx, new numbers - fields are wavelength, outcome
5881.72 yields 17.1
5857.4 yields 15.8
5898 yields 14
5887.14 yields 16.6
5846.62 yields 18.7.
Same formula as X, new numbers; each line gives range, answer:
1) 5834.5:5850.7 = 13.9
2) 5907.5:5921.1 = 16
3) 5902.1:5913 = 14.4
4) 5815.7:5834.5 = 12.6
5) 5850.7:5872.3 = 15.8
